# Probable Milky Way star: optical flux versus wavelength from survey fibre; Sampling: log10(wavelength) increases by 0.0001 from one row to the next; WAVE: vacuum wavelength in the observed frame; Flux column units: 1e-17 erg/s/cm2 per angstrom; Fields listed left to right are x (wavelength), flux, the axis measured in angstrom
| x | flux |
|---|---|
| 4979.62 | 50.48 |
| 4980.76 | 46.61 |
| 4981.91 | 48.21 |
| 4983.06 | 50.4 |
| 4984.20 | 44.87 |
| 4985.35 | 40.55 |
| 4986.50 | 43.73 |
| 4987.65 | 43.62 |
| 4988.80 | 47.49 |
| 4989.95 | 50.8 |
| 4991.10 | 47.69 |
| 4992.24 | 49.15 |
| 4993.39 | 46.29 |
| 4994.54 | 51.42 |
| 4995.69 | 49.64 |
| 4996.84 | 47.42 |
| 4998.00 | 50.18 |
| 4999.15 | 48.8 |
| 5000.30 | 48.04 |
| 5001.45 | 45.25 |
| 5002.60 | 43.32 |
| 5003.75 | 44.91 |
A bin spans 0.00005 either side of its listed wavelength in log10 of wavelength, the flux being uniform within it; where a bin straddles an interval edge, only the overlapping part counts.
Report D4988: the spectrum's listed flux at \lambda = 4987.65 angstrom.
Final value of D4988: 43.62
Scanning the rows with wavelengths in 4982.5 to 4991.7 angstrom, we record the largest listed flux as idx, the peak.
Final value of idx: 50.8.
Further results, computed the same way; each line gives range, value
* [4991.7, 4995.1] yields 51.42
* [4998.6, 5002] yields 48.8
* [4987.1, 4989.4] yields 47.49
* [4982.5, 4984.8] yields 50.4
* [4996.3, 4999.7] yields 50.18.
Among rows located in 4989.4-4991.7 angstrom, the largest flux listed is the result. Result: 50.8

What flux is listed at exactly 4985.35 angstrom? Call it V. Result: 40.55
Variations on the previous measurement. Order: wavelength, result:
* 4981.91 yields 48.21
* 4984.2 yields 44.87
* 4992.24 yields 49.15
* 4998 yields 50.18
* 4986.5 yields 43.73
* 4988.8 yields 47.49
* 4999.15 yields 48.8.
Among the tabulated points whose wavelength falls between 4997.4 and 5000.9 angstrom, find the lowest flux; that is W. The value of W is 48.04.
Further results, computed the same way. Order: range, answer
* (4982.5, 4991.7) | 40.55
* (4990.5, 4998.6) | 46.29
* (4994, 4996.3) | 49.64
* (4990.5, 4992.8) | 47.69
